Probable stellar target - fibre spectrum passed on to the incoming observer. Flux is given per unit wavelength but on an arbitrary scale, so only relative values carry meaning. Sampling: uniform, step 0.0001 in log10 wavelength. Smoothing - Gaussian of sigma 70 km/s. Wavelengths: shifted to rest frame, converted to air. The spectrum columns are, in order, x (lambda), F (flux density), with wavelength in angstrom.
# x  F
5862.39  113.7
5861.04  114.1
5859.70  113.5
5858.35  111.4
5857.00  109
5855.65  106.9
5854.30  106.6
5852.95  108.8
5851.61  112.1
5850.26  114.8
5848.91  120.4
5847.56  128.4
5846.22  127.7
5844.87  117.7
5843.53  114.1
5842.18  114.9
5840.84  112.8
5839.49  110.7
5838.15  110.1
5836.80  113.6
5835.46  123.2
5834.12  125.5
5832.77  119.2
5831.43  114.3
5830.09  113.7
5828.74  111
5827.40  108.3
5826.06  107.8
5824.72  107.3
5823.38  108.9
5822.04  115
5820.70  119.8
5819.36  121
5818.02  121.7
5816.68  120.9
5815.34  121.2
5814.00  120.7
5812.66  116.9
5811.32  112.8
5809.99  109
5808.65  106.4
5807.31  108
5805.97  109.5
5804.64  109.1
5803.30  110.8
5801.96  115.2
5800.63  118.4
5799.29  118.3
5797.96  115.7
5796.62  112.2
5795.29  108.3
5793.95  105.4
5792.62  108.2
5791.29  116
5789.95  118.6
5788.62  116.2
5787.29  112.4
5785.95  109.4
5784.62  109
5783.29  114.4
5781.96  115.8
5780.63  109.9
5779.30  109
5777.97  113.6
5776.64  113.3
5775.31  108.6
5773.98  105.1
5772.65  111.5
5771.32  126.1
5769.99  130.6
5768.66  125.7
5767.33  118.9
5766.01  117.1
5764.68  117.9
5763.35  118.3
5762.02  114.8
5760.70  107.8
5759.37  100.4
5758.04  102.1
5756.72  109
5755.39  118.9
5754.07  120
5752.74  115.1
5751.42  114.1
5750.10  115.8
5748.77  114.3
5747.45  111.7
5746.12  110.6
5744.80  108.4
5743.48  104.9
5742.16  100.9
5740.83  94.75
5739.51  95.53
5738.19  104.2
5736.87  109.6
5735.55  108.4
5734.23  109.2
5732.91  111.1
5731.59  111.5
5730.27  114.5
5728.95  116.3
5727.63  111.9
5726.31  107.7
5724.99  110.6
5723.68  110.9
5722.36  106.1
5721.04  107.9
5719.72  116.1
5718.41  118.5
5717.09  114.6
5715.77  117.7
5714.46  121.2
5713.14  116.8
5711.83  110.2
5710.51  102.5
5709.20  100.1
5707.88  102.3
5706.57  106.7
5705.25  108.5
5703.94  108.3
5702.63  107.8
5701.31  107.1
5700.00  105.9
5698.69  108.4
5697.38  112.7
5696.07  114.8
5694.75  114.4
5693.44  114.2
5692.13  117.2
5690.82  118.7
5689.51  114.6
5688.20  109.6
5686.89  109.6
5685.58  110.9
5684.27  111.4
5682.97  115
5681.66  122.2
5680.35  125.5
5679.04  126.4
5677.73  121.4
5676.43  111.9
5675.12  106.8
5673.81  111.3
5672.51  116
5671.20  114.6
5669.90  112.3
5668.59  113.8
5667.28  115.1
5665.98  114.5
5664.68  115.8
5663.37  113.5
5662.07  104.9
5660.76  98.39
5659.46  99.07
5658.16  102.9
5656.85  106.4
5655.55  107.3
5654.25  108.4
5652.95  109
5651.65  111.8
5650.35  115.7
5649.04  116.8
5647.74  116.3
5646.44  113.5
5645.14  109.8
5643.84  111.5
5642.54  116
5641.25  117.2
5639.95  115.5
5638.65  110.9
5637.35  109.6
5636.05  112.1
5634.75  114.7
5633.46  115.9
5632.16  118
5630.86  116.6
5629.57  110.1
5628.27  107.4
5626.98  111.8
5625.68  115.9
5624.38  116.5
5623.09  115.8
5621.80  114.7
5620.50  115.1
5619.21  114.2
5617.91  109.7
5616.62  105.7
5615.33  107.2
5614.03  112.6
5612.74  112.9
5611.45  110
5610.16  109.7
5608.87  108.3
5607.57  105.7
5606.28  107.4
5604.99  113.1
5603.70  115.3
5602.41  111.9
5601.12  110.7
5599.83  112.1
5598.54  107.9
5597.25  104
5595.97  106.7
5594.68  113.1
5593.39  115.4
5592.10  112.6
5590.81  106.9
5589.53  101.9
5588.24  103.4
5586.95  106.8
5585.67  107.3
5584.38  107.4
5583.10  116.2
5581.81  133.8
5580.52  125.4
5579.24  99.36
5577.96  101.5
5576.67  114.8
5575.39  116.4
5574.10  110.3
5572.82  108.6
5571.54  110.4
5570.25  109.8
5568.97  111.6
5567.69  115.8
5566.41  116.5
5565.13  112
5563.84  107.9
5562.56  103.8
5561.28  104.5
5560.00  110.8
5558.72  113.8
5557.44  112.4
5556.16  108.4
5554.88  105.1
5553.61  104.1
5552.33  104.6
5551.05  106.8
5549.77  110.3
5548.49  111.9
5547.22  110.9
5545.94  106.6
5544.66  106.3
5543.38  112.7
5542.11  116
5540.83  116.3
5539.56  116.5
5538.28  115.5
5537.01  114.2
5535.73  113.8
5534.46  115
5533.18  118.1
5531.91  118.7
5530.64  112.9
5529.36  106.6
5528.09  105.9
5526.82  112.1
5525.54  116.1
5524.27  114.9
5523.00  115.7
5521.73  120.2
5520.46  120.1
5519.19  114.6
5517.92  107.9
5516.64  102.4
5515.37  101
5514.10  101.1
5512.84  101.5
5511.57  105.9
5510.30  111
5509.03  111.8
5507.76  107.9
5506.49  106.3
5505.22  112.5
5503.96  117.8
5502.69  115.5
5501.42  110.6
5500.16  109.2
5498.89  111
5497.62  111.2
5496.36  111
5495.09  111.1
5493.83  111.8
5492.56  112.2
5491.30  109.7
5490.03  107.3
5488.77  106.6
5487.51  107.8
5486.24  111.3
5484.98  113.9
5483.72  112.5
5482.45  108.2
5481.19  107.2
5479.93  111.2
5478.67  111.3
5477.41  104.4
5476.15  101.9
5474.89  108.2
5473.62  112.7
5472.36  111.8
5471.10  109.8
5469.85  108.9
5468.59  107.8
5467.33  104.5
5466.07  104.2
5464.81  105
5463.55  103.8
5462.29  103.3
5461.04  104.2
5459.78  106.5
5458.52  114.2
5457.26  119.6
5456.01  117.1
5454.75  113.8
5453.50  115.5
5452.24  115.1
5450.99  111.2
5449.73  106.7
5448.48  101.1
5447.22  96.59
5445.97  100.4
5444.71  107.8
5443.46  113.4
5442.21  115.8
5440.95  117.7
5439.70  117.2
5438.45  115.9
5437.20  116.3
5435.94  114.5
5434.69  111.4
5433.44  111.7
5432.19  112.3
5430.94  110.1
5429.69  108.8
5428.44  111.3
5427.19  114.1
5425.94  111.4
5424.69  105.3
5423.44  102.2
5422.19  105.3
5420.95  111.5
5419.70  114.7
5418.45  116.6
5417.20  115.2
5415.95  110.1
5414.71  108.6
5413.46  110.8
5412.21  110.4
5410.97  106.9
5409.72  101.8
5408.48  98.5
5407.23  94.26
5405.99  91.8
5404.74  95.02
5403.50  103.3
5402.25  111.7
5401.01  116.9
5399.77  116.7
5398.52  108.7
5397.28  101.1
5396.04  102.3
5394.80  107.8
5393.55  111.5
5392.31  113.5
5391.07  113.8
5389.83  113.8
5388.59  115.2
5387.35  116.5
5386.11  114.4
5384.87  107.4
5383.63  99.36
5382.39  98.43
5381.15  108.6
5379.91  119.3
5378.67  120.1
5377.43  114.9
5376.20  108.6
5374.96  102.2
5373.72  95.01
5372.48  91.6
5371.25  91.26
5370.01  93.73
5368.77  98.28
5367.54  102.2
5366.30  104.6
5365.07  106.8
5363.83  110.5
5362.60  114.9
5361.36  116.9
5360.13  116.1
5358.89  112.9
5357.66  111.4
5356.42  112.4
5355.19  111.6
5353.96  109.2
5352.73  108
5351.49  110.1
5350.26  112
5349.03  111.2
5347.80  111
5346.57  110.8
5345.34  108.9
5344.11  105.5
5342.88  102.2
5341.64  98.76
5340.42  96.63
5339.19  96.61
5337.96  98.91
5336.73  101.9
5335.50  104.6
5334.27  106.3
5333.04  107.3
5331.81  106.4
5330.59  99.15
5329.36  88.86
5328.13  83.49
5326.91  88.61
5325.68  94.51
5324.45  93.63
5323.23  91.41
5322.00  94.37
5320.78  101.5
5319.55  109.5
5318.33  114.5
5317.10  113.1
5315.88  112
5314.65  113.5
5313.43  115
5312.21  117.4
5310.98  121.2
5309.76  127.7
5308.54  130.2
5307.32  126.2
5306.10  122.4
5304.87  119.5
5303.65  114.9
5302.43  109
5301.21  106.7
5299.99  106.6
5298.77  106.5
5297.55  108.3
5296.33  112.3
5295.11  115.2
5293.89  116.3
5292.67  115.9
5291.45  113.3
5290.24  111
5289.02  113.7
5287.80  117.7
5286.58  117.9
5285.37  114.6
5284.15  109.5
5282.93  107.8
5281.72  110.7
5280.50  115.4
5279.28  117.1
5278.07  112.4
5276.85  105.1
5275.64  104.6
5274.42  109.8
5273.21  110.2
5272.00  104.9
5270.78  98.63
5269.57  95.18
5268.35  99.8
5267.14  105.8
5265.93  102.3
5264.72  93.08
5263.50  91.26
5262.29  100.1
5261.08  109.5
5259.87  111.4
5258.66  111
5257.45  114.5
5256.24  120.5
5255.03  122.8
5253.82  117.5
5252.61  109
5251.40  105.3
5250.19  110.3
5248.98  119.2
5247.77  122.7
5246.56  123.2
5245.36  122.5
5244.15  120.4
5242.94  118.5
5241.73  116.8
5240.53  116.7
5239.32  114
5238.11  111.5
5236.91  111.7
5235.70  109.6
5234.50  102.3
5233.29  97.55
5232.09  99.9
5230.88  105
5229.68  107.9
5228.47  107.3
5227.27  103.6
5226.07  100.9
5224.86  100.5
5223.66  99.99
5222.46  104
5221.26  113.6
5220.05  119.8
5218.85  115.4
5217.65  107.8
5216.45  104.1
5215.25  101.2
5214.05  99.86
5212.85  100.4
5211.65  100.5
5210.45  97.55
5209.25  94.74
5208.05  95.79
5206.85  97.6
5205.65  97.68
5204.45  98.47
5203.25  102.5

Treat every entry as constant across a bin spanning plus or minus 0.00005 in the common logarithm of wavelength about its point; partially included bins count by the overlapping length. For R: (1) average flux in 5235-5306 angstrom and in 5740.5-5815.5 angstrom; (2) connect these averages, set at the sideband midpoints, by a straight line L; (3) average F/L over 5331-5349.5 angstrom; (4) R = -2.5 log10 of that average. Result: 0.07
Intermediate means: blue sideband 111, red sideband 113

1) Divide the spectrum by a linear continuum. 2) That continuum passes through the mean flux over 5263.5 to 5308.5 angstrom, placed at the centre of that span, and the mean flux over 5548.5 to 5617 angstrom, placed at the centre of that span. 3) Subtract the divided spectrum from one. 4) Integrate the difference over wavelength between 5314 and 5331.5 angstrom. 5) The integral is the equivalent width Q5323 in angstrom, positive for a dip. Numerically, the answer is 1.6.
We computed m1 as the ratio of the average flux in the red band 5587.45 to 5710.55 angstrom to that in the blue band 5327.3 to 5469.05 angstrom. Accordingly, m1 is 1.04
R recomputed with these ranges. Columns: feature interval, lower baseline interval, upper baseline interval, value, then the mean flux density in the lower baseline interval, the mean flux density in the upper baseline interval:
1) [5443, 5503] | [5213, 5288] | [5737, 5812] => 0.01 mag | 109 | 112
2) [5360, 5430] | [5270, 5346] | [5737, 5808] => 0.01 mag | 108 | 112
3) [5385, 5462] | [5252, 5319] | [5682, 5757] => 0.02 mag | 112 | 111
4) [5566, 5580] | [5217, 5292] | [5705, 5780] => 0.00 mag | 110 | 111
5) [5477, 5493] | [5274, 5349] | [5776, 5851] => 0.01 mag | 109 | 114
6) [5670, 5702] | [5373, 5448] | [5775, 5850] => -0.01 mag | 109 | 114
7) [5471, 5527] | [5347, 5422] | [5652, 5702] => -0.01 mag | 108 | 112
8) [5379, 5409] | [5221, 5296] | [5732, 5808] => 0.03 mag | 110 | 112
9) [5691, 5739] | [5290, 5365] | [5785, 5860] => 0.02 mag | 109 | 114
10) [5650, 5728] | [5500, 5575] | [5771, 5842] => 0.01 mag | 111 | 114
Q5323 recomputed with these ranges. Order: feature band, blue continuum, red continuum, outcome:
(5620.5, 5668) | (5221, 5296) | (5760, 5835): 0.45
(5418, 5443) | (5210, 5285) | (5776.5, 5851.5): -0.41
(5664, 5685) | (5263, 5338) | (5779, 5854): -0.61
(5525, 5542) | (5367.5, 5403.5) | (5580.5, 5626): -0.62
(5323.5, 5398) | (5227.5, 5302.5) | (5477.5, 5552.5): 3.40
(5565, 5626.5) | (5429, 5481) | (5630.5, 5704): 0.24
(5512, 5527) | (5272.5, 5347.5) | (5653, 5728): -0.04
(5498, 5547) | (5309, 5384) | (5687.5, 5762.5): -1.71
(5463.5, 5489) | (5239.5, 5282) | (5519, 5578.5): 0.70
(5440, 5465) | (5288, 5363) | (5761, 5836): 0.15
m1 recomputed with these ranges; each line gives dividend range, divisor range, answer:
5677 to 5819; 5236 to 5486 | 1.03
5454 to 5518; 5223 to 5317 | 0.98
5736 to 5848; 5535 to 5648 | 1.02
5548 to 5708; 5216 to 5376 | 1.03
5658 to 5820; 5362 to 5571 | 1.03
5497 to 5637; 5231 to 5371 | 1.02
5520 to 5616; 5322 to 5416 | 1.06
